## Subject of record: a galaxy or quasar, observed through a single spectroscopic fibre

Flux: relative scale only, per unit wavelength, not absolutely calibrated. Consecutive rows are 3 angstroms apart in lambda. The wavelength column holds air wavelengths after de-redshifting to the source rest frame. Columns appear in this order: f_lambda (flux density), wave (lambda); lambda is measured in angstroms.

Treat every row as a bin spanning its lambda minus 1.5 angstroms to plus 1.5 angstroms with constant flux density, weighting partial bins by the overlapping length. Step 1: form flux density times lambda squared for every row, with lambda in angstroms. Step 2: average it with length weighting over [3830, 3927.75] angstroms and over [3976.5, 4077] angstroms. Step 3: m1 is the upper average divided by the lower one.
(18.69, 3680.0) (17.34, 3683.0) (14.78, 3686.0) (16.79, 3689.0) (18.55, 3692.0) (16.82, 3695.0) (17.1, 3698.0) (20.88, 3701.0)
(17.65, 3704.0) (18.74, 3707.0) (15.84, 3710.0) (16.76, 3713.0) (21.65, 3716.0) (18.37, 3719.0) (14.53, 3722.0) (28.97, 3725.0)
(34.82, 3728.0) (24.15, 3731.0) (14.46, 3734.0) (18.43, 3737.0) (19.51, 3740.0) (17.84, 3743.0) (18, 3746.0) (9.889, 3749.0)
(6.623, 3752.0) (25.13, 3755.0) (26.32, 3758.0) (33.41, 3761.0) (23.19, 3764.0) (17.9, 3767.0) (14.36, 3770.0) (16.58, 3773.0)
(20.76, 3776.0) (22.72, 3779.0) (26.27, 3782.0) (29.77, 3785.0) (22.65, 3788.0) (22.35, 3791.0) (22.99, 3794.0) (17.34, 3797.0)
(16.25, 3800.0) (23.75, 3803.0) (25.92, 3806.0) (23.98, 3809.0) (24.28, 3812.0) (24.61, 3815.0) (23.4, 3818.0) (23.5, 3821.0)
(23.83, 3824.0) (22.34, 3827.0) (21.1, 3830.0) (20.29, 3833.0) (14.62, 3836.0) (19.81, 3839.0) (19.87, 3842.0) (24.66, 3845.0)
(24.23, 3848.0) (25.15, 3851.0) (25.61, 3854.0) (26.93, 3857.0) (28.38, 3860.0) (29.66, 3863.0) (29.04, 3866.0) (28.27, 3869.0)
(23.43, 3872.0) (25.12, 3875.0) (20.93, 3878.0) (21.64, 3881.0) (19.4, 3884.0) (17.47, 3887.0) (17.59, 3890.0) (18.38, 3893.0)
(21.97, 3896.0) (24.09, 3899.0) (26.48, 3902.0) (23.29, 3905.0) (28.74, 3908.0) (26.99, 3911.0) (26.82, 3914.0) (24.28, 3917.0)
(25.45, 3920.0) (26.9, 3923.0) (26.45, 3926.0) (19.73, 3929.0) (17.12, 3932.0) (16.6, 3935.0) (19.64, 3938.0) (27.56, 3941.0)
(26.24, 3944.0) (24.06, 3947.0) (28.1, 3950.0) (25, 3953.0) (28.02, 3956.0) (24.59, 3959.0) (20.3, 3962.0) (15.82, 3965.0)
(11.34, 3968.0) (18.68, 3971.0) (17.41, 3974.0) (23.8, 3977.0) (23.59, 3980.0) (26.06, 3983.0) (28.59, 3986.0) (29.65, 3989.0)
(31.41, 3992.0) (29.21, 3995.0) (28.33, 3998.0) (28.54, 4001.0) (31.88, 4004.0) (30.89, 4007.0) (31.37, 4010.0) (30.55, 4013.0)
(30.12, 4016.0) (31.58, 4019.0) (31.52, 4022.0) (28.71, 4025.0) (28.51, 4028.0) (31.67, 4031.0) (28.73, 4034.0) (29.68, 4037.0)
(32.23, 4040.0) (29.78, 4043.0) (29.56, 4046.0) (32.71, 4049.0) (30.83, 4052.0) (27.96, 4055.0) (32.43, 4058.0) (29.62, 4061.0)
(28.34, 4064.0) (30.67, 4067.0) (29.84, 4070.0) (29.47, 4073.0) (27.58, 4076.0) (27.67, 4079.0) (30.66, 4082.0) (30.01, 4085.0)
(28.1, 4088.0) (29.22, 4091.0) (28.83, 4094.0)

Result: 1.3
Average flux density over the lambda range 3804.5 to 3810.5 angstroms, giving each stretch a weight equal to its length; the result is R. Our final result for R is 24.9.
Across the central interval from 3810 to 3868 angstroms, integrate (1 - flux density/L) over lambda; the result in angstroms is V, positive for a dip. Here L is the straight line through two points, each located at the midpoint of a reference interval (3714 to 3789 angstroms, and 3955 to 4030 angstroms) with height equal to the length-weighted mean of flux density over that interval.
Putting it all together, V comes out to -2.0 angstroms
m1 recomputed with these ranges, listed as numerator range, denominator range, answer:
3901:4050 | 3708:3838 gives 1.38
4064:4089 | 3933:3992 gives 1.34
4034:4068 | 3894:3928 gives 1.28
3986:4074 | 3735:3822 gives 1.61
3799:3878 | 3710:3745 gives 1.22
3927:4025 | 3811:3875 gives 1.13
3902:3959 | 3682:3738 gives 1.42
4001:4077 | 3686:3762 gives 1.83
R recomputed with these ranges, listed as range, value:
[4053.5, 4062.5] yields 30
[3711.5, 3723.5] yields 17.8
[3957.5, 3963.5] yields 22.4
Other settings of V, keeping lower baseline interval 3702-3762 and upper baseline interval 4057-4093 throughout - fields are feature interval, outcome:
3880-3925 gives 2.4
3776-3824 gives -3.2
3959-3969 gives 3.4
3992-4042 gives -4.4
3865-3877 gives -1.2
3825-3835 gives 0.7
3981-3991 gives -0.4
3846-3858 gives -1.1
